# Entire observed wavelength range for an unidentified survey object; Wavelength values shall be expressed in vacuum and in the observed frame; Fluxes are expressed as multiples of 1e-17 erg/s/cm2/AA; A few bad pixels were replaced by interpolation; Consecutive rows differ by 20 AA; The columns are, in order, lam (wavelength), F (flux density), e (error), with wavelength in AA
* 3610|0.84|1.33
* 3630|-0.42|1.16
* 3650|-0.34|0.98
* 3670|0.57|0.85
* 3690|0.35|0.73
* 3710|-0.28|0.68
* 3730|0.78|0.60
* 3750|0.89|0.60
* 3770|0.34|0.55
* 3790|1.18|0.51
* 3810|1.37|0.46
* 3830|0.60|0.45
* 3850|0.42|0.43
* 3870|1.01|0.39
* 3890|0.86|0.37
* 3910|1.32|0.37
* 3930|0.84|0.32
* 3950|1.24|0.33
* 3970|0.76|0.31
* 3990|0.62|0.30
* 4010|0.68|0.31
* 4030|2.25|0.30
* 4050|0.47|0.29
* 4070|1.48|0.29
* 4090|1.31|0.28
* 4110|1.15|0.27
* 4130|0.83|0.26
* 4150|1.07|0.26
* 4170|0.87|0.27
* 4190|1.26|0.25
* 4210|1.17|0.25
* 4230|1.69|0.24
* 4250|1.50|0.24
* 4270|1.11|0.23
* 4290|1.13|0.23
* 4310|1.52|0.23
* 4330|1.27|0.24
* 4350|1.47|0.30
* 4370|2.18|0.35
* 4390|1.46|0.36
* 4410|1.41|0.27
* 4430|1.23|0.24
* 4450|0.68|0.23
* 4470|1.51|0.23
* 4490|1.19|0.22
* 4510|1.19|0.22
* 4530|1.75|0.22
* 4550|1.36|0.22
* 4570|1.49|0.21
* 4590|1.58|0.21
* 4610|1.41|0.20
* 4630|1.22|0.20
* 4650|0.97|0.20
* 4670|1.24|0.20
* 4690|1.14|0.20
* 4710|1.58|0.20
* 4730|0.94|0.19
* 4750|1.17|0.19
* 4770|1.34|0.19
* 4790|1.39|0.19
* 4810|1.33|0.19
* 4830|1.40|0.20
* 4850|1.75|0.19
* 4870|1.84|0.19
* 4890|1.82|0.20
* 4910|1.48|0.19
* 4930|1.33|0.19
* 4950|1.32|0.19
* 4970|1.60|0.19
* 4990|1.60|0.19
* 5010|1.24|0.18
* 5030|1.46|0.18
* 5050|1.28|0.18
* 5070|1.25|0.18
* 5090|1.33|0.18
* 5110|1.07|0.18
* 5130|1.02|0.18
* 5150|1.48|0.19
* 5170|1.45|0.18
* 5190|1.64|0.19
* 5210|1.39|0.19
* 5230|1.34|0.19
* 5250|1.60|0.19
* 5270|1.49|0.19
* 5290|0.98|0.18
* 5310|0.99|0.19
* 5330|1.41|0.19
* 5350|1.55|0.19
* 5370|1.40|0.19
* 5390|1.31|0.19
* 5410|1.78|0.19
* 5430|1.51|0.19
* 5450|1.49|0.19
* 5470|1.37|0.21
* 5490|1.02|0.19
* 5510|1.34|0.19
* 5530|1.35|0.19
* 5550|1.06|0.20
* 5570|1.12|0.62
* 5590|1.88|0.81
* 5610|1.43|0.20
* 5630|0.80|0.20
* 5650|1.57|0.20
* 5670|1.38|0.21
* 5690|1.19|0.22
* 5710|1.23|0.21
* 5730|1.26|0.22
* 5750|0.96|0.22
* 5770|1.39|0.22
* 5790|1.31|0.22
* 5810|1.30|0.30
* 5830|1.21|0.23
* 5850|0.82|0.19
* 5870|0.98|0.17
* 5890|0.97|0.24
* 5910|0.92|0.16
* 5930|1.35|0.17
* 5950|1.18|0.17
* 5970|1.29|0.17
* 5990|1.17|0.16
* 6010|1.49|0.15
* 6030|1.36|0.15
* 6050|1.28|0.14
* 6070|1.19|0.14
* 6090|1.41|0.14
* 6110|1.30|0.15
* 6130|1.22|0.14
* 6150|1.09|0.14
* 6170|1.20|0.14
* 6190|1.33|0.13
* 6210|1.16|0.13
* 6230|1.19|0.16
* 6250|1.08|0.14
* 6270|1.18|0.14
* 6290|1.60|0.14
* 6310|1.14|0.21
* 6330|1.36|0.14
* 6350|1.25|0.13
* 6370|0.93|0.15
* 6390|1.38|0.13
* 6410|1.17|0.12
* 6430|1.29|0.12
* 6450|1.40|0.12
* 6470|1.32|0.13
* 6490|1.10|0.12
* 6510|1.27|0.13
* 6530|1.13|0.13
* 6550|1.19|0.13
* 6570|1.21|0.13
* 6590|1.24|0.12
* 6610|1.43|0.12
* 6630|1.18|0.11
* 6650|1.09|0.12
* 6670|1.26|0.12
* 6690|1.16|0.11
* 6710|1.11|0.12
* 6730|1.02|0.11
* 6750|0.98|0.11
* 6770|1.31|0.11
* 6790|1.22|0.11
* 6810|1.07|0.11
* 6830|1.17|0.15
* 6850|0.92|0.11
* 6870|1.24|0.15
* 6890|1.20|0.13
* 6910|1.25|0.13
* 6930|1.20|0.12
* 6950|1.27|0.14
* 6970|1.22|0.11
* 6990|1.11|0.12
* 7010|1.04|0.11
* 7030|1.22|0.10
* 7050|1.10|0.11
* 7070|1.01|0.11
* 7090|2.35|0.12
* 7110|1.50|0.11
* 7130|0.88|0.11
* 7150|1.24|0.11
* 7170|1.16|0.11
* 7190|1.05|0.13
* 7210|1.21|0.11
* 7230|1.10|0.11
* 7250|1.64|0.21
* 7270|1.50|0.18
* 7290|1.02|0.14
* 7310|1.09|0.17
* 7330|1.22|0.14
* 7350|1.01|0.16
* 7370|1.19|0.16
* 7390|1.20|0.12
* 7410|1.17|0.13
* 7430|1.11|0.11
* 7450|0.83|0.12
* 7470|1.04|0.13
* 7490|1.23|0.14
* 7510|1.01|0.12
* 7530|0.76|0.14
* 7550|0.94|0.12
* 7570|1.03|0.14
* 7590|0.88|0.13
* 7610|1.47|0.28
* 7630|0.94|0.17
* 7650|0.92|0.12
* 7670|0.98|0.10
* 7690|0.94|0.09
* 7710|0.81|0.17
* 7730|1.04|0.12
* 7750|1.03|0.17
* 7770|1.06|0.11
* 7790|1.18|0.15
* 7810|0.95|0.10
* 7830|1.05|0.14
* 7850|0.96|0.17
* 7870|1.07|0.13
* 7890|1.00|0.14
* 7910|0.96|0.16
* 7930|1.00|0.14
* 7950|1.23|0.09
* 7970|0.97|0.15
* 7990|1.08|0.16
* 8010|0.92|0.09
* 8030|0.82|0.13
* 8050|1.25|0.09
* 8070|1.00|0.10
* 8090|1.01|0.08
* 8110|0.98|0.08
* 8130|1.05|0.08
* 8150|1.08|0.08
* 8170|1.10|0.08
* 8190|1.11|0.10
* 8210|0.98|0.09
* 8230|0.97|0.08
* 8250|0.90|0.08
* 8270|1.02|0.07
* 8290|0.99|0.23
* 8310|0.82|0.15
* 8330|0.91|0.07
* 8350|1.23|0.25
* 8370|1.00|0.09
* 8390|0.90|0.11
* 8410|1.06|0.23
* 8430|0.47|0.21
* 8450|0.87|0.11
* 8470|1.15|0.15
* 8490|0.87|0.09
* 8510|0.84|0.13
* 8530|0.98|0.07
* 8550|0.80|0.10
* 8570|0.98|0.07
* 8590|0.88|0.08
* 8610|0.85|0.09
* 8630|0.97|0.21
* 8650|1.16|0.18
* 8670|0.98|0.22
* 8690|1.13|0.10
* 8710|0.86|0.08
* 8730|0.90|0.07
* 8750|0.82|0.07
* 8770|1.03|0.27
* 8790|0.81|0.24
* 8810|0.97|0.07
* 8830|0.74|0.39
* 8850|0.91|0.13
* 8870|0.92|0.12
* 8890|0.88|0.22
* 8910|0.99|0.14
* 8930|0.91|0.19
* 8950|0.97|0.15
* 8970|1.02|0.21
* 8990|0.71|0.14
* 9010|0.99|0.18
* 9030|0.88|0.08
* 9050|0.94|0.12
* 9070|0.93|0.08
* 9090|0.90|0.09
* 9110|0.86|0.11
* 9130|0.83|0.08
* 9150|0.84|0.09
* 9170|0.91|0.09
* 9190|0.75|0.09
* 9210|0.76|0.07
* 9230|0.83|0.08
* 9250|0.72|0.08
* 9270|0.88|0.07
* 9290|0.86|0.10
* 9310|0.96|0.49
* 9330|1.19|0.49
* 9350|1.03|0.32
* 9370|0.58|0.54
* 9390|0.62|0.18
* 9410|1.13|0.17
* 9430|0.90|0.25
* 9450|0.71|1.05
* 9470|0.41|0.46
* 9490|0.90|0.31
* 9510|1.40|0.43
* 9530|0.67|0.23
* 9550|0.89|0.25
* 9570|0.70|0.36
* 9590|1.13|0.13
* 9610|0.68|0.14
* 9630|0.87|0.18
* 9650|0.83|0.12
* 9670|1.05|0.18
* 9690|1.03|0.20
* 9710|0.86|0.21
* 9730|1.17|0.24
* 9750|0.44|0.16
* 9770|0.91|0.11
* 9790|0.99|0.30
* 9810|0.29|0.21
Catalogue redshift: 0.08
